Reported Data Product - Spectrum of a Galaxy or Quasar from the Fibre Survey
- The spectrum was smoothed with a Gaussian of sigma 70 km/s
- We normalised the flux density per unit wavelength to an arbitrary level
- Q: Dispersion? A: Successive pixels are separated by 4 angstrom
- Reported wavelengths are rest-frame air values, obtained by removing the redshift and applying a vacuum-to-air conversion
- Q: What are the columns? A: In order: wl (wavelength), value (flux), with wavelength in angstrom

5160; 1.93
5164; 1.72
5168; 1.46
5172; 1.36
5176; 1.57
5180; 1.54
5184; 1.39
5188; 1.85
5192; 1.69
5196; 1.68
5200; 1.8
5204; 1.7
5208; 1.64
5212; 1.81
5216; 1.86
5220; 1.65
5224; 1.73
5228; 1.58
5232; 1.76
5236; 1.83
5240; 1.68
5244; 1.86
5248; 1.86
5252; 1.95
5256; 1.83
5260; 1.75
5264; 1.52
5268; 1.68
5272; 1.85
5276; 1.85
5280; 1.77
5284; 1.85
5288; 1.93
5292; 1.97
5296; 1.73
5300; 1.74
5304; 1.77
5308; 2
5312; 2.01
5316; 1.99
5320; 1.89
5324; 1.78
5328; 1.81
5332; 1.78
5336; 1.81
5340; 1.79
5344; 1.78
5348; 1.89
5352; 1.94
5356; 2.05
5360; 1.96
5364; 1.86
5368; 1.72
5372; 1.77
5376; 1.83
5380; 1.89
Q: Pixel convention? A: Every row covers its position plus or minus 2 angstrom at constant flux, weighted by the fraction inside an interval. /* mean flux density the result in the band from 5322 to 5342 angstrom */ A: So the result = 1.79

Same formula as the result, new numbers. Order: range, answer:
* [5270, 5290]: 1.85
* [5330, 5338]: 1.79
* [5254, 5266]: 1.7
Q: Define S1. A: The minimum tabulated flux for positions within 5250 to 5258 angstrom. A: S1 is 1.83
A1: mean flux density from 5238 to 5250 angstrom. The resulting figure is 1.8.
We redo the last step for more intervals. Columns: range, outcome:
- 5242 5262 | 1.85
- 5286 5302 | 1.84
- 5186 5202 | 1.75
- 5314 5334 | 1.85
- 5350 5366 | 1.95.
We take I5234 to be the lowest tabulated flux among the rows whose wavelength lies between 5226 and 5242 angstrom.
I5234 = 1.58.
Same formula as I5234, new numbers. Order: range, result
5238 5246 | 1.68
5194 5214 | 1.64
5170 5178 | 1.36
